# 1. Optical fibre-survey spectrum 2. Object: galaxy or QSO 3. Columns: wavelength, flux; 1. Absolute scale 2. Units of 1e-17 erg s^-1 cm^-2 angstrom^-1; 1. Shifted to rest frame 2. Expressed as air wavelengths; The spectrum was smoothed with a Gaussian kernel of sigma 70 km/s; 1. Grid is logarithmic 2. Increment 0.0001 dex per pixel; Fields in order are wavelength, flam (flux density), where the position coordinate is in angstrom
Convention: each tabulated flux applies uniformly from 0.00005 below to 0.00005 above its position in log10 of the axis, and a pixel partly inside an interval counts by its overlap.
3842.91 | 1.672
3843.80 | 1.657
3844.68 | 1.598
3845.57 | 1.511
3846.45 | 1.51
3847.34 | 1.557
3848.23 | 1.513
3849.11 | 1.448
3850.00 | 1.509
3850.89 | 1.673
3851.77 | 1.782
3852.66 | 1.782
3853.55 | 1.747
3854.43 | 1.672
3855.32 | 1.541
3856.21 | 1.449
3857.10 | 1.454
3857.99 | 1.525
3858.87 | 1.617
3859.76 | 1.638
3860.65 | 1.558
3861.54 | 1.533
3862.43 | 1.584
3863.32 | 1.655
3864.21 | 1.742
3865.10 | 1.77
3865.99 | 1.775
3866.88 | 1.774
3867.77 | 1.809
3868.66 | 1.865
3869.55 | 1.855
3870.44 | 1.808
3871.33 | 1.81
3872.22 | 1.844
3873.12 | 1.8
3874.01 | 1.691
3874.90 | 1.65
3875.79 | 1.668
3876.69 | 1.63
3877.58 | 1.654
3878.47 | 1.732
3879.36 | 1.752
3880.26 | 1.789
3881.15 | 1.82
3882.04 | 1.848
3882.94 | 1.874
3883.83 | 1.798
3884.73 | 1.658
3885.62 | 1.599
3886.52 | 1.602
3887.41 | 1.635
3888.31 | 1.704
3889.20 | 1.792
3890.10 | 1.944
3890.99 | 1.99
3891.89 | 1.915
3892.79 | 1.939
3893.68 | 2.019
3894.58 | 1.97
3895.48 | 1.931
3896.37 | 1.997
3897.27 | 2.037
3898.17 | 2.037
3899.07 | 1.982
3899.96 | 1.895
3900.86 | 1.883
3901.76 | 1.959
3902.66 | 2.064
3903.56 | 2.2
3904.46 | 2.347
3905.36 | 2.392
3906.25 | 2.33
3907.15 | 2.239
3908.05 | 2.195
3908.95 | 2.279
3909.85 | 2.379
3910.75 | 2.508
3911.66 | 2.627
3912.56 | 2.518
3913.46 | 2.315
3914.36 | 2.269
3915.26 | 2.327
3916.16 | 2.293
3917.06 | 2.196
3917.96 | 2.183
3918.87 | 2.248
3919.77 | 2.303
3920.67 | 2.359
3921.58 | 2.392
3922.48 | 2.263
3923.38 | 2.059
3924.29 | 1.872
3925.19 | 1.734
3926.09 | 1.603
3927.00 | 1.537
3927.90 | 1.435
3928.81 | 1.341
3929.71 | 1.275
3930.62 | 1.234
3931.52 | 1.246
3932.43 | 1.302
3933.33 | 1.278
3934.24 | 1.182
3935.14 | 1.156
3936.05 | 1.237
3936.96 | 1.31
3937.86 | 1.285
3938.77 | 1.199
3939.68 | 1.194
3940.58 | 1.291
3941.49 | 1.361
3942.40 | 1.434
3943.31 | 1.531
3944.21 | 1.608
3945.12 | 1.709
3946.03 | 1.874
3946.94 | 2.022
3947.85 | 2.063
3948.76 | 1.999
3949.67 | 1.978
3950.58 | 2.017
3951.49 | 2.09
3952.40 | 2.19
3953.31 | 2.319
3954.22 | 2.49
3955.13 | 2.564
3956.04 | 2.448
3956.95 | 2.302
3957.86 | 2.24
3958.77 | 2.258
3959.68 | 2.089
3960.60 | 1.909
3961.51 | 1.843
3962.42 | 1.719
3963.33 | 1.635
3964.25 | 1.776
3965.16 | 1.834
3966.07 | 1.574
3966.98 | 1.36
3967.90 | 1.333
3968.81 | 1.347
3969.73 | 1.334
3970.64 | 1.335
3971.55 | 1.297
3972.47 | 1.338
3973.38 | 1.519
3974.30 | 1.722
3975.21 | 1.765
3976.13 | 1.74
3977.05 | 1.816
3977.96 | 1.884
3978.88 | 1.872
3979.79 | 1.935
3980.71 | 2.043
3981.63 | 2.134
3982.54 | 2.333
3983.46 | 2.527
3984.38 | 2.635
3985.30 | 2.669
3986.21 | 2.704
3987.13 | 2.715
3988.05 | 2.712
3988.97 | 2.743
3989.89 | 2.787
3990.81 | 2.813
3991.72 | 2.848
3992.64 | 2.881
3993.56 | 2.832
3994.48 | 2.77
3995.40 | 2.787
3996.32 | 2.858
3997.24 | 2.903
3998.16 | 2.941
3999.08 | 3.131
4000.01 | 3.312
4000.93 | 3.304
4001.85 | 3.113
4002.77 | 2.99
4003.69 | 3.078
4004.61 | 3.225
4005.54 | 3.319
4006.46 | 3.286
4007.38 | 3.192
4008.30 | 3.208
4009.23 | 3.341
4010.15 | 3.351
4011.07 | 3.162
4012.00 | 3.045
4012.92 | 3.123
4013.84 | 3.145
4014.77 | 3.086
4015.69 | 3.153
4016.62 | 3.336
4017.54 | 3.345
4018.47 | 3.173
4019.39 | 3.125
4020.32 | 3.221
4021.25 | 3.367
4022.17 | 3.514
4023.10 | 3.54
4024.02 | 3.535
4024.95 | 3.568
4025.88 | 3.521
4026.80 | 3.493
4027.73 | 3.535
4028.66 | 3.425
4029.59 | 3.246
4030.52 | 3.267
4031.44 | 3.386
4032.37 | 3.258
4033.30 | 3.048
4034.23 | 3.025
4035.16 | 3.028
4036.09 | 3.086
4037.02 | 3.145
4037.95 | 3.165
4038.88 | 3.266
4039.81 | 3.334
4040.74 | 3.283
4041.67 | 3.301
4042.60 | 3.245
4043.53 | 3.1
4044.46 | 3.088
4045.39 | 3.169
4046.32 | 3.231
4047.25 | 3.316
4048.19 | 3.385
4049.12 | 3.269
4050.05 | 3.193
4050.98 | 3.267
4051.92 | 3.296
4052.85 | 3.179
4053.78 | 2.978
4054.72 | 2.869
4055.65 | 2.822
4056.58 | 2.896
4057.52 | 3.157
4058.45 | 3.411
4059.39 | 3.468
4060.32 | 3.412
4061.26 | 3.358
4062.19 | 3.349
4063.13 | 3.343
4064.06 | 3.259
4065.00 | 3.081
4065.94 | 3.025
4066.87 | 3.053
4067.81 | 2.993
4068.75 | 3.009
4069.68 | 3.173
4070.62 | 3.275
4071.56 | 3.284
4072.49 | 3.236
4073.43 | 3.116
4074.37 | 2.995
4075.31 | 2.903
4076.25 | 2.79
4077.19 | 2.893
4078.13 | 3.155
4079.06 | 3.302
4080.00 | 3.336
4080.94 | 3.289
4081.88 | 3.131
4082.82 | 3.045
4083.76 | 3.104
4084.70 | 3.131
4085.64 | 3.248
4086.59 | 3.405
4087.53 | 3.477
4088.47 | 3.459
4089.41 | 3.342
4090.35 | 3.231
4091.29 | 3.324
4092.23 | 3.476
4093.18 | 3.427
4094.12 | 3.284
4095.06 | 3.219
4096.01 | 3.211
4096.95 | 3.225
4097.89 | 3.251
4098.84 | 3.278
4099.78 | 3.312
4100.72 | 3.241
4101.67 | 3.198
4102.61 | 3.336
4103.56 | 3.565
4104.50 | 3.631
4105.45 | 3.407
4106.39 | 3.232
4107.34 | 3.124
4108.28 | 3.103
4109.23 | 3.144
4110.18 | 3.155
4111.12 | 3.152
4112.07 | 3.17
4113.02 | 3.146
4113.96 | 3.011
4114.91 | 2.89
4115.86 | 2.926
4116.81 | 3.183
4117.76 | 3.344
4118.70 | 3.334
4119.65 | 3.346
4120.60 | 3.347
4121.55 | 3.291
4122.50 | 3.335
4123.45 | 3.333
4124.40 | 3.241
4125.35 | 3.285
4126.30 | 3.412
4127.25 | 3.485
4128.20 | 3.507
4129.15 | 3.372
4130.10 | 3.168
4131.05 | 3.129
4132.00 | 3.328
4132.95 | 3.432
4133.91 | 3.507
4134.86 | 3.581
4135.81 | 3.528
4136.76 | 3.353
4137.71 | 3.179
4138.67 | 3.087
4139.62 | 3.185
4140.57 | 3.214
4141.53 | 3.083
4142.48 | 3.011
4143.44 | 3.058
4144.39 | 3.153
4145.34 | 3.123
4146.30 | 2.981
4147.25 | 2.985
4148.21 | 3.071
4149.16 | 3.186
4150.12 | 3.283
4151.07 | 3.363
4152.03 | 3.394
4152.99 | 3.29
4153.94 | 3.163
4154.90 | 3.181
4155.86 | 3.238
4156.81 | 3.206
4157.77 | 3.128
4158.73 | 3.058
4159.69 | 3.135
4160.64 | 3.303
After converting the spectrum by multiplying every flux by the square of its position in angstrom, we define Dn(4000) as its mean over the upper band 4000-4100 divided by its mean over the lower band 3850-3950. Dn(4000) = 1.9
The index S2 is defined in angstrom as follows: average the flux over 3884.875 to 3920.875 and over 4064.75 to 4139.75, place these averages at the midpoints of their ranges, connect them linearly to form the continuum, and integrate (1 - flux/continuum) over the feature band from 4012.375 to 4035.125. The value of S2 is -4.2 angstrom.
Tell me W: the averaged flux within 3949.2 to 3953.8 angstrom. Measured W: 2.12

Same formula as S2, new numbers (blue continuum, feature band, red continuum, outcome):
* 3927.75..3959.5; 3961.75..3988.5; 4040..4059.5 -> 3.4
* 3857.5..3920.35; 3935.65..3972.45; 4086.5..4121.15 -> 9.2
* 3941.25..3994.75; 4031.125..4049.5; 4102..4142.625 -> -4.1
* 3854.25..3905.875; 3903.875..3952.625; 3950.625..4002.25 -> 3.6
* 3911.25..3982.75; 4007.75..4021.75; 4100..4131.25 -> -4.8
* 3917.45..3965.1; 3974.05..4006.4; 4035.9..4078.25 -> -3.4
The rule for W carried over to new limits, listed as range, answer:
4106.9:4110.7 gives 3.14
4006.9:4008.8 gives 3.2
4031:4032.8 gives 3.32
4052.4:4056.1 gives 2.96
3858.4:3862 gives 1.59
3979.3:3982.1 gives 2.04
